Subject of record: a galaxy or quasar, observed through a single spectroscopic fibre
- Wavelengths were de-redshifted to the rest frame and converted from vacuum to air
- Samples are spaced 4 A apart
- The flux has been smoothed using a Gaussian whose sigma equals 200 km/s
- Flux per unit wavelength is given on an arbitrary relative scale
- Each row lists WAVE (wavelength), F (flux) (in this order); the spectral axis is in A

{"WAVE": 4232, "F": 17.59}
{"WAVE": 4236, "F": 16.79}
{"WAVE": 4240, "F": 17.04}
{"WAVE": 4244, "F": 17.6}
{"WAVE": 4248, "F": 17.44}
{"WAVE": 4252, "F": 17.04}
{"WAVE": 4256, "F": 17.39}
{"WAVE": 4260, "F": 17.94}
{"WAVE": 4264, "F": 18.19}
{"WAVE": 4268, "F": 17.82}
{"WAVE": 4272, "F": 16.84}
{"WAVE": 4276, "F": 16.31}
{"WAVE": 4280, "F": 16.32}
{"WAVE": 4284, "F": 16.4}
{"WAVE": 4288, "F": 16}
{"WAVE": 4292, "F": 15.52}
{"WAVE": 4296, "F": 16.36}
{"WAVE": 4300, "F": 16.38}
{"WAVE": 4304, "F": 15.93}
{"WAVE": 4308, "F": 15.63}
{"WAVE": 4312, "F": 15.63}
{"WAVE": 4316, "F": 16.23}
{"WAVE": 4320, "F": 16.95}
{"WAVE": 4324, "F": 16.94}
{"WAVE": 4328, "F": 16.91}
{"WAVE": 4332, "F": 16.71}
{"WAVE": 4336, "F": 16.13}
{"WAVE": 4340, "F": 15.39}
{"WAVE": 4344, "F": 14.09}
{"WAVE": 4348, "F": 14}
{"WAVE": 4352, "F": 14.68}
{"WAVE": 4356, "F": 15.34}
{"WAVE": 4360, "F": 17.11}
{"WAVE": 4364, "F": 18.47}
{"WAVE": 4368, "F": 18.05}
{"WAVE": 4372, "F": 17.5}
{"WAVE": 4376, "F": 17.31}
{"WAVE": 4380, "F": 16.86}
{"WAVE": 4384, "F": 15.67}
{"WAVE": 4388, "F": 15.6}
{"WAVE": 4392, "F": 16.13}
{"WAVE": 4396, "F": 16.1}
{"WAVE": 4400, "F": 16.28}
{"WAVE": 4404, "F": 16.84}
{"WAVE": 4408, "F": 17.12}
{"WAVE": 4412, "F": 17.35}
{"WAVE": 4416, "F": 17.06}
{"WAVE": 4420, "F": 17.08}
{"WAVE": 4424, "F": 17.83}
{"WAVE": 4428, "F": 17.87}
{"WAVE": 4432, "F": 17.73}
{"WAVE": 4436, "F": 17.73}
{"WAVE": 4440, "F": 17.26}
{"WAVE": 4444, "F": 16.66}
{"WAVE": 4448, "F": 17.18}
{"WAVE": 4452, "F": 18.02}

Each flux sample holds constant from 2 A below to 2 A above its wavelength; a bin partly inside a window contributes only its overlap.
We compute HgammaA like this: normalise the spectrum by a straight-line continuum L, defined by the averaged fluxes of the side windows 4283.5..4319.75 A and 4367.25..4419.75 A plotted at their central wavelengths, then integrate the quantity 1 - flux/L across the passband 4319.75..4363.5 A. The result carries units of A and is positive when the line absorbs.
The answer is 1.22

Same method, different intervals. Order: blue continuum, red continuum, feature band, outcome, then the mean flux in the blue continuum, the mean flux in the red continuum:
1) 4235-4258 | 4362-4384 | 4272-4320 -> 3.3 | 17.2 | 17.5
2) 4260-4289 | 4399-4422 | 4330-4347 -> 1.5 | 16.9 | 17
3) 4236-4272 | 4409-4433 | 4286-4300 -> 1.2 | 17.5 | 17.5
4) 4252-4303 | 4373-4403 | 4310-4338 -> 0.2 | 16.8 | 16.3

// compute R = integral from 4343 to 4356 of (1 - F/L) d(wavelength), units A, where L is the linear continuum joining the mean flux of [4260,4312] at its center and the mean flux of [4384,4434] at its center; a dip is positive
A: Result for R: 1.8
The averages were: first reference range 16.5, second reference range 16.9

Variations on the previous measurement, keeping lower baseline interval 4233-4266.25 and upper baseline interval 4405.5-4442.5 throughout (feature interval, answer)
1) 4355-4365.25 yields 0.2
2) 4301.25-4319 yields 1.5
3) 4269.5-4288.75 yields 1.1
